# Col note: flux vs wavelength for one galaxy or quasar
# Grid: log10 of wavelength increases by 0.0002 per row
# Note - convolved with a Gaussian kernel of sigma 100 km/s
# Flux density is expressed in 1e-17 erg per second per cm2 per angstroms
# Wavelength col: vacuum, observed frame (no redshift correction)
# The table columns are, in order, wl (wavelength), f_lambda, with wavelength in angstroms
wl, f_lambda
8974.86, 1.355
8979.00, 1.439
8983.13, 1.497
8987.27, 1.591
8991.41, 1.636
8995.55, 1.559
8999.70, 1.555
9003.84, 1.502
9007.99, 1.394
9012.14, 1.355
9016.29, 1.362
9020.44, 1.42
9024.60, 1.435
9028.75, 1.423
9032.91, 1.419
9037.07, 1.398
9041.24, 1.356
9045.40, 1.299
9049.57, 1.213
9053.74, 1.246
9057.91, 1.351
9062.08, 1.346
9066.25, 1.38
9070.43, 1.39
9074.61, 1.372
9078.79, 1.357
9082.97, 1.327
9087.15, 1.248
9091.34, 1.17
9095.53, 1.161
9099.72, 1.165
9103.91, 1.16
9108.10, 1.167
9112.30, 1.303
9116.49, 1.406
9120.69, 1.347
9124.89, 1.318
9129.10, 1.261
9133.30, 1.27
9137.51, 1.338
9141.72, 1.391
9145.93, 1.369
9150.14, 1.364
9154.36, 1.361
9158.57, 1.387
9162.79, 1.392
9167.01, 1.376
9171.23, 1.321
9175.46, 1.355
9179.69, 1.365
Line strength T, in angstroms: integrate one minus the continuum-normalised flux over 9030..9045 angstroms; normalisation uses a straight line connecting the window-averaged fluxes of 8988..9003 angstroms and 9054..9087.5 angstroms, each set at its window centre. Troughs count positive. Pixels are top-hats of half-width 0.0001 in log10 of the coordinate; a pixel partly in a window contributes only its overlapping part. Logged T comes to 0.7 angstroms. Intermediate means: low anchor 1.58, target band 1.38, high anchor 1.35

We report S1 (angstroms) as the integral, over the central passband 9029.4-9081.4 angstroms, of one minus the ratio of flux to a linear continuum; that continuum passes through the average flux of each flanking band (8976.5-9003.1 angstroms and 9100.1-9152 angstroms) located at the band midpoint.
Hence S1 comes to 2.92 angstroms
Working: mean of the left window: 1.54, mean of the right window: 1.3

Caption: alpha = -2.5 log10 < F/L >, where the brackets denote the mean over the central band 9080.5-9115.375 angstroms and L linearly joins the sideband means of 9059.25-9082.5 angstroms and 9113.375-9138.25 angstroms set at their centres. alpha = 0.11 mag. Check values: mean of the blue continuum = 1.37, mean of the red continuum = 1.32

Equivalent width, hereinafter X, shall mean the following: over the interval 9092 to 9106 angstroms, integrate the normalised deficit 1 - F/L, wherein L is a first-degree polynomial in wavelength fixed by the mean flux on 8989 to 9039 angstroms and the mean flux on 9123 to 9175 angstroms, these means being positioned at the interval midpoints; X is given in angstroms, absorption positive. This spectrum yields 2.3 angstroms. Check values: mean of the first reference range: 1.46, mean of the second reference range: 1.35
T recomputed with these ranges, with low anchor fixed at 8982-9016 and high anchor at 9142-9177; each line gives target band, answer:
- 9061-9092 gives 2.32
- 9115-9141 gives 1.29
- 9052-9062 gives 0.99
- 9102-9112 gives 1.58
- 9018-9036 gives 0.71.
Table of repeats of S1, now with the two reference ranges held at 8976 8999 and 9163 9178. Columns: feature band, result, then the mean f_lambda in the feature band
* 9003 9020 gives 1.30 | 1.4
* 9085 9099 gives 2.37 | 1.19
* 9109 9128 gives 1.07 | 1.33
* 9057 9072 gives 0.96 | 1.37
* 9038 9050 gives 1.38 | 1.31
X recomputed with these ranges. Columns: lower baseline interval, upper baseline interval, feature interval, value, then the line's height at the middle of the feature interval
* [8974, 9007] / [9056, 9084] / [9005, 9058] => 2.8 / 1.44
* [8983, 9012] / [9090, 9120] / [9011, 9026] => 0.7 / 1.47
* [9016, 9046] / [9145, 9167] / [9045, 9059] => 1.2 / 1.39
